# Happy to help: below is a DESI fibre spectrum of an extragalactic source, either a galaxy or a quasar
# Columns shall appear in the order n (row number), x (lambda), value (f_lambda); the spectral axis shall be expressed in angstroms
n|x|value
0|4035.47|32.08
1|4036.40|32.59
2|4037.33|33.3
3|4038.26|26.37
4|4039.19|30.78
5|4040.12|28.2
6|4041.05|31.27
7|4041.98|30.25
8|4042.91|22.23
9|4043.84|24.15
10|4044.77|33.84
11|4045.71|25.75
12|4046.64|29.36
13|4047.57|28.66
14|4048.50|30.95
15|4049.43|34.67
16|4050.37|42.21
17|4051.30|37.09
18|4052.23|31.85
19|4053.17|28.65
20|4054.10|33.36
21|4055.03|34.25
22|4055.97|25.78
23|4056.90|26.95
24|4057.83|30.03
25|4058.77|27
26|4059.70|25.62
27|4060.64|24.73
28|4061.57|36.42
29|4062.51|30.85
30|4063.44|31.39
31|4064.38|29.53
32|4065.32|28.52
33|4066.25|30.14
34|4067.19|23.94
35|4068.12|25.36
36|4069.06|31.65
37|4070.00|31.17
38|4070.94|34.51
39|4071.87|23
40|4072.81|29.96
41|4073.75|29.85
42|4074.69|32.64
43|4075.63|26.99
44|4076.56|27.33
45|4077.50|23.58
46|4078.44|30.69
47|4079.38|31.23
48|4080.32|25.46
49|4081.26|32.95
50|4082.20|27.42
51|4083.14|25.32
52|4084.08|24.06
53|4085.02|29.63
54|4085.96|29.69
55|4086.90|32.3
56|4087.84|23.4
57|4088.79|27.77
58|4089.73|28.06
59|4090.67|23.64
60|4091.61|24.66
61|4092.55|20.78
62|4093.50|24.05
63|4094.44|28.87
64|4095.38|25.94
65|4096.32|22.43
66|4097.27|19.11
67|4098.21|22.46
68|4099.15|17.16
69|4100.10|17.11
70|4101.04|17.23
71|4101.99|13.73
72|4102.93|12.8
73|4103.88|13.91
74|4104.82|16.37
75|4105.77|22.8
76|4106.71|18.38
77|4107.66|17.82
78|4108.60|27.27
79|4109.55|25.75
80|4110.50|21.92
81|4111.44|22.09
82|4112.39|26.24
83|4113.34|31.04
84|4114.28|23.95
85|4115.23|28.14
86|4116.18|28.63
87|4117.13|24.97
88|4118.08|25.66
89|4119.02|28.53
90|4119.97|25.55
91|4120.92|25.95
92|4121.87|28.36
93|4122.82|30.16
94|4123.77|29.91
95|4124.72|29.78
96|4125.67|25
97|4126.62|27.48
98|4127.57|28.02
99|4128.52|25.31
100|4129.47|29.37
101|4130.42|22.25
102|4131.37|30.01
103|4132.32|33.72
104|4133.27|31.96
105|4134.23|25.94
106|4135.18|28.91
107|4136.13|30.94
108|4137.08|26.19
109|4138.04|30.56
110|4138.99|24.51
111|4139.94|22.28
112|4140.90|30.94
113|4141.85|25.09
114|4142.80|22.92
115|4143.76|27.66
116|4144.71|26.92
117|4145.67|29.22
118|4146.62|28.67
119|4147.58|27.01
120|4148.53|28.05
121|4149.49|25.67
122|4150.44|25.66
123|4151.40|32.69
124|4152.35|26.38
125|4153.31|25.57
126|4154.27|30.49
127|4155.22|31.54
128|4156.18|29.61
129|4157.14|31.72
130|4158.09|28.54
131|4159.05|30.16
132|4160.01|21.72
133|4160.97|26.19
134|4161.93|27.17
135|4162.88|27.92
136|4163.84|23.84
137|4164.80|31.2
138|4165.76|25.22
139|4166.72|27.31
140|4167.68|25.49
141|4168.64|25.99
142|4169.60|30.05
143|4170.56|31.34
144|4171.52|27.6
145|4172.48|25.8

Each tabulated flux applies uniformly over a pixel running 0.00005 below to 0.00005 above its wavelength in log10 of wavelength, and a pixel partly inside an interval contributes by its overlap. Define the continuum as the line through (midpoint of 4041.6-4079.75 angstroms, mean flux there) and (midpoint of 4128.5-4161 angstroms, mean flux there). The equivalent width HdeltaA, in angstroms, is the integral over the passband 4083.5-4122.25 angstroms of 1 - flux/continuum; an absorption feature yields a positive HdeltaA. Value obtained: 7.0 angstroms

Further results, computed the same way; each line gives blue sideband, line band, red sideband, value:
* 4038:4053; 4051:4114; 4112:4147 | 6.79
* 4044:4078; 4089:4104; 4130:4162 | 4.15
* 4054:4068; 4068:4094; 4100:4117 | -1.88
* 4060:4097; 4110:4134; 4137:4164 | 0.25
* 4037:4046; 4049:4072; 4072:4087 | -1.54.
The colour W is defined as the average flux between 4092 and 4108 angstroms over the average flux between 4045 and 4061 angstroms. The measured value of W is 0.6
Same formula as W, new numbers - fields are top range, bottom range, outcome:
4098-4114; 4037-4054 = 0.66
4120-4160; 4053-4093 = 0.99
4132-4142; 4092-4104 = 1.42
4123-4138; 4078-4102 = 1.14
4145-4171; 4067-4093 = 1.00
